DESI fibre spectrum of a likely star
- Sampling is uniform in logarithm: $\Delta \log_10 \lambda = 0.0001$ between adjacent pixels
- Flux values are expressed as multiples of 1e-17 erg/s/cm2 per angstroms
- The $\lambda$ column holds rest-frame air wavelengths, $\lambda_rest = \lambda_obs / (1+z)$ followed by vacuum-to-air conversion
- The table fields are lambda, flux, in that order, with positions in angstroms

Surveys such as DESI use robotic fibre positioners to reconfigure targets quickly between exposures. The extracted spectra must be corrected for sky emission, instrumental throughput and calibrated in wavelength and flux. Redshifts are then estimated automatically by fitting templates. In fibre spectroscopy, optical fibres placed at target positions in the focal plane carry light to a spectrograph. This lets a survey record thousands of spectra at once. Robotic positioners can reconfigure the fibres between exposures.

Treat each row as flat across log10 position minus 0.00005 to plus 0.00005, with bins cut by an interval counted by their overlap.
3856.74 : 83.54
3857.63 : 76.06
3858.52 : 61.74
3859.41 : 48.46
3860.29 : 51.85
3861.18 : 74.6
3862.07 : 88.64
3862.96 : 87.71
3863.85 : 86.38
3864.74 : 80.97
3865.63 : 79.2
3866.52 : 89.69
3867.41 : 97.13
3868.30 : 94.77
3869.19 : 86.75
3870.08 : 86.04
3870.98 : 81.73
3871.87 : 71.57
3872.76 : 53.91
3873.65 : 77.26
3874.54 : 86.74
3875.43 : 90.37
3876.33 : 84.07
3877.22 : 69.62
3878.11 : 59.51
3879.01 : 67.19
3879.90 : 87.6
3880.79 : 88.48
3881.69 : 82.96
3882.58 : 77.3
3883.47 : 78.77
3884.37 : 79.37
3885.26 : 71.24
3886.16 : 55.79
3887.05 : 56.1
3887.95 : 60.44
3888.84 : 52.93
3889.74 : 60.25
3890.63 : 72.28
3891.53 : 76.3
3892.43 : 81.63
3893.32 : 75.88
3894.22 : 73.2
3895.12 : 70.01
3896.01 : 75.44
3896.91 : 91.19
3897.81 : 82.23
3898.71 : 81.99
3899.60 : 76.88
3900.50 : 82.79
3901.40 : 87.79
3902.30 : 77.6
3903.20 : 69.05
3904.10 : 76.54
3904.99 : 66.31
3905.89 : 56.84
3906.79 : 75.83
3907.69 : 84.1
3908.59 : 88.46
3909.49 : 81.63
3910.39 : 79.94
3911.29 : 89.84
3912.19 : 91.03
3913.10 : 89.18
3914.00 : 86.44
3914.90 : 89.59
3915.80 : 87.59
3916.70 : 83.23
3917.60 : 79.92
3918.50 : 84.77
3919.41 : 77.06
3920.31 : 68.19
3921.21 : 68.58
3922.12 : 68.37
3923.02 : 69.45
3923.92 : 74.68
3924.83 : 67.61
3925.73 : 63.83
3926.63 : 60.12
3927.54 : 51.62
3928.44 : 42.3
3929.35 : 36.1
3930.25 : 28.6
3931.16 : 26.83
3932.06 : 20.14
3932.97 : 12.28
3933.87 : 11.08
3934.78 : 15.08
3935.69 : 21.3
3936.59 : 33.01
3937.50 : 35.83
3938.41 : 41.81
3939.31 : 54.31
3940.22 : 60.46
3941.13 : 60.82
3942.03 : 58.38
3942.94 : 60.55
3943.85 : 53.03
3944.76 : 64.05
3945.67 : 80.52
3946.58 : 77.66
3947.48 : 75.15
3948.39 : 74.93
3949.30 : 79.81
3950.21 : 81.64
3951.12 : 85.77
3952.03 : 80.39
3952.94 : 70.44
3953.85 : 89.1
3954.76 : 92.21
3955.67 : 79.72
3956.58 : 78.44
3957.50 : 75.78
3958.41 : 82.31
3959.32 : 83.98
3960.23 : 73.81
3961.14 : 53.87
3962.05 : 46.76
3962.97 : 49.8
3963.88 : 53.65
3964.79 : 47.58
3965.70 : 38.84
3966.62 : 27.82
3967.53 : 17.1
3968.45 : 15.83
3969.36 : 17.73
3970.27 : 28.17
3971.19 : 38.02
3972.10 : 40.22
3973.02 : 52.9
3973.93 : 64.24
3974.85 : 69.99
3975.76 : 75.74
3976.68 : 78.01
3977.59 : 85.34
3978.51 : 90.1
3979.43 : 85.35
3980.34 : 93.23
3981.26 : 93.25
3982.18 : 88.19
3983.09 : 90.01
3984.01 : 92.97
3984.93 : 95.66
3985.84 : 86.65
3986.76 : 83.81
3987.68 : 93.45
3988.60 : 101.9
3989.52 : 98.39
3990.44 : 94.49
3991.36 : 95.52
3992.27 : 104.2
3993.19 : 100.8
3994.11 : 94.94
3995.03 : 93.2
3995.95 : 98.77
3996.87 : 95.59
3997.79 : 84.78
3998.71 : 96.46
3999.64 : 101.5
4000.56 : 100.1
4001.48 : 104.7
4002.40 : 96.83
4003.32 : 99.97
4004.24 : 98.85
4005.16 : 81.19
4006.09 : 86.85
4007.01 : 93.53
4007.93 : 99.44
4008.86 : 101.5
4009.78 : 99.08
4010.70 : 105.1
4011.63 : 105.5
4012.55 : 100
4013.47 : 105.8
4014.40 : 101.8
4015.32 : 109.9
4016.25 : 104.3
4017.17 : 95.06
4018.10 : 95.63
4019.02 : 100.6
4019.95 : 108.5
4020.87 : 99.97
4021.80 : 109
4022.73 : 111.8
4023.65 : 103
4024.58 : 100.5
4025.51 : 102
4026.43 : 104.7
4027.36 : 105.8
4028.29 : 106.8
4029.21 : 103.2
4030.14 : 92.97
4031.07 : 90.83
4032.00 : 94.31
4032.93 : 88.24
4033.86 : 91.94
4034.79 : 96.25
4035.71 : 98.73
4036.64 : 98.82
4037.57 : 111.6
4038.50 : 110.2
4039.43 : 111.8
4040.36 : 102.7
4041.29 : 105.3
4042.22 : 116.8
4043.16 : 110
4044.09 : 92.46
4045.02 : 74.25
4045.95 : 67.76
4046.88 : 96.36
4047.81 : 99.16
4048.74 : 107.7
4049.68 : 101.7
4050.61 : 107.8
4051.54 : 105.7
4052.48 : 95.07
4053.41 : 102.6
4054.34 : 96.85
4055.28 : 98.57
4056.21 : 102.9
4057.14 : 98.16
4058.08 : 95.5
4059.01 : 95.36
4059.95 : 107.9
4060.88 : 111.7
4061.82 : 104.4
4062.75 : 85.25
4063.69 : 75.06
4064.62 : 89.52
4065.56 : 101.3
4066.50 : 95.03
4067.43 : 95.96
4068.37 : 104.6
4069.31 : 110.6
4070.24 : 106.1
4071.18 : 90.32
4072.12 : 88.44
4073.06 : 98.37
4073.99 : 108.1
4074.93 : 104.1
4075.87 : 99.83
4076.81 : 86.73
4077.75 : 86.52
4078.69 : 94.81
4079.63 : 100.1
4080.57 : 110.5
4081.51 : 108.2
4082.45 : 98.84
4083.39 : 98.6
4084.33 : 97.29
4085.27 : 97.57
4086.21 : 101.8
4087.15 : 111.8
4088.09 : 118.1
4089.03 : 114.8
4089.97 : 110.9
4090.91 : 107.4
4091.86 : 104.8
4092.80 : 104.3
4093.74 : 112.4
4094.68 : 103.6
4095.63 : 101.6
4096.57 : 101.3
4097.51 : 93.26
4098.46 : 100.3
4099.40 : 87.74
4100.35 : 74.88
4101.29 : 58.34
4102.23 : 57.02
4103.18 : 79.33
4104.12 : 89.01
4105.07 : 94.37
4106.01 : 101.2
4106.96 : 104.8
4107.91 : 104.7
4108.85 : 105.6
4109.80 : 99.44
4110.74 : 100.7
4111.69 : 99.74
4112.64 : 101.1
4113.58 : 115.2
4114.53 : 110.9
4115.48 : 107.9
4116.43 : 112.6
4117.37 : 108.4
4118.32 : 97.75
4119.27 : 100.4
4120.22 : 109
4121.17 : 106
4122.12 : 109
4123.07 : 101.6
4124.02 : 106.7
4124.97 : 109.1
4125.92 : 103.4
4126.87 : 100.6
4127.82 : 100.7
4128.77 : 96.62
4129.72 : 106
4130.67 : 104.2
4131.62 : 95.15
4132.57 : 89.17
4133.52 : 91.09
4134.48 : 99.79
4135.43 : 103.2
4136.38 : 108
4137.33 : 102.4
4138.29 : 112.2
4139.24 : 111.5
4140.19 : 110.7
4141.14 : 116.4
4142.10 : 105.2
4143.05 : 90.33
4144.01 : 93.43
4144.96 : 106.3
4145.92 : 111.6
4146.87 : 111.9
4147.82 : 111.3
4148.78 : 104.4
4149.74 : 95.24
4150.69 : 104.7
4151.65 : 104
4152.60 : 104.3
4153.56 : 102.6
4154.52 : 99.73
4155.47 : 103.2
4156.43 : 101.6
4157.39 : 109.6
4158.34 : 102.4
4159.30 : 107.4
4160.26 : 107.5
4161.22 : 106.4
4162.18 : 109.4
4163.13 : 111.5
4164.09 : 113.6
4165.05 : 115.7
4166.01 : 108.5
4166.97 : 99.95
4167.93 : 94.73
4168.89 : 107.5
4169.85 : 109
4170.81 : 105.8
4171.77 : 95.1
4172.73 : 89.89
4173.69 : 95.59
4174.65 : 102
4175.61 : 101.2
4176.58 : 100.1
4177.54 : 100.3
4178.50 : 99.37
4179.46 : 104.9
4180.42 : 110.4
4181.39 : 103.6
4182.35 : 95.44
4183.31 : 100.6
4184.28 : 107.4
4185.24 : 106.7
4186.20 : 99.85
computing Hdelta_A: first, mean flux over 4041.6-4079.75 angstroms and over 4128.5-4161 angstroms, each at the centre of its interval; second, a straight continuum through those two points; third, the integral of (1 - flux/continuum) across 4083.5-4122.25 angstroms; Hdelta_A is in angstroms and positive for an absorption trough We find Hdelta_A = 0.2 angstroms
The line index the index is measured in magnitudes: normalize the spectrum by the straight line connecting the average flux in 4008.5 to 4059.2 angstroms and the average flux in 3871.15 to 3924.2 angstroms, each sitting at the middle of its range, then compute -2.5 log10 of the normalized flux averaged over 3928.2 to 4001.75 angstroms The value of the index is 0.30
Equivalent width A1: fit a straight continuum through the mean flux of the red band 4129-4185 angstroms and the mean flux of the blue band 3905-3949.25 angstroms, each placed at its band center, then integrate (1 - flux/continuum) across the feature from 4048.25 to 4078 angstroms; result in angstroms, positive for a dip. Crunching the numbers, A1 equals -4.2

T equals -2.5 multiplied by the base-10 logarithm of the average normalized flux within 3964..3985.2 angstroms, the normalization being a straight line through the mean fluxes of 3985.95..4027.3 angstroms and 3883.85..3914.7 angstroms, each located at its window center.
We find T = 0.44 mag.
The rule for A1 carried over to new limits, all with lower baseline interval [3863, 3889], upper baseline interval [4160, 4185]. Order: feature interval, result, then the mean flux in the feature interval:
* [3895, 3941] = 9.3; 64.5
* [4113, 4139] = -1.2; 104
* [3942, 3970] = 7.0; 63.3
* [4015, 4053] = -3.9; 101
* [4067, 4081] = -0.6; 98.9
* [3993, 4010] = -1.4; 96.1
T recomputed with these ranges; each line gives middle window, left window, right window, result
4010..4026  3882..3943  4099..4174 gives -0.24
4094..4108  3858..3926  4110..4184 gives 0.10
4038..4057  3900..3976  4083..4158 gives -0.17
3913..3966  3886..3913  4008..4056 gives 0.32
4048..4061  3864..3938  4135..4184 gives -0.13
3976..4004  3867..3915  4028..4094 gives -0.04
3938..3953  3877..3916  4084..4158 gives 0.20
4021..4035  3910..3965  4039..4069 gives -0.11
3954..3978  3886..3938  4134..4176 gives 0.29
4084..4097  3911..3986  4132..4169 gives -0.15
